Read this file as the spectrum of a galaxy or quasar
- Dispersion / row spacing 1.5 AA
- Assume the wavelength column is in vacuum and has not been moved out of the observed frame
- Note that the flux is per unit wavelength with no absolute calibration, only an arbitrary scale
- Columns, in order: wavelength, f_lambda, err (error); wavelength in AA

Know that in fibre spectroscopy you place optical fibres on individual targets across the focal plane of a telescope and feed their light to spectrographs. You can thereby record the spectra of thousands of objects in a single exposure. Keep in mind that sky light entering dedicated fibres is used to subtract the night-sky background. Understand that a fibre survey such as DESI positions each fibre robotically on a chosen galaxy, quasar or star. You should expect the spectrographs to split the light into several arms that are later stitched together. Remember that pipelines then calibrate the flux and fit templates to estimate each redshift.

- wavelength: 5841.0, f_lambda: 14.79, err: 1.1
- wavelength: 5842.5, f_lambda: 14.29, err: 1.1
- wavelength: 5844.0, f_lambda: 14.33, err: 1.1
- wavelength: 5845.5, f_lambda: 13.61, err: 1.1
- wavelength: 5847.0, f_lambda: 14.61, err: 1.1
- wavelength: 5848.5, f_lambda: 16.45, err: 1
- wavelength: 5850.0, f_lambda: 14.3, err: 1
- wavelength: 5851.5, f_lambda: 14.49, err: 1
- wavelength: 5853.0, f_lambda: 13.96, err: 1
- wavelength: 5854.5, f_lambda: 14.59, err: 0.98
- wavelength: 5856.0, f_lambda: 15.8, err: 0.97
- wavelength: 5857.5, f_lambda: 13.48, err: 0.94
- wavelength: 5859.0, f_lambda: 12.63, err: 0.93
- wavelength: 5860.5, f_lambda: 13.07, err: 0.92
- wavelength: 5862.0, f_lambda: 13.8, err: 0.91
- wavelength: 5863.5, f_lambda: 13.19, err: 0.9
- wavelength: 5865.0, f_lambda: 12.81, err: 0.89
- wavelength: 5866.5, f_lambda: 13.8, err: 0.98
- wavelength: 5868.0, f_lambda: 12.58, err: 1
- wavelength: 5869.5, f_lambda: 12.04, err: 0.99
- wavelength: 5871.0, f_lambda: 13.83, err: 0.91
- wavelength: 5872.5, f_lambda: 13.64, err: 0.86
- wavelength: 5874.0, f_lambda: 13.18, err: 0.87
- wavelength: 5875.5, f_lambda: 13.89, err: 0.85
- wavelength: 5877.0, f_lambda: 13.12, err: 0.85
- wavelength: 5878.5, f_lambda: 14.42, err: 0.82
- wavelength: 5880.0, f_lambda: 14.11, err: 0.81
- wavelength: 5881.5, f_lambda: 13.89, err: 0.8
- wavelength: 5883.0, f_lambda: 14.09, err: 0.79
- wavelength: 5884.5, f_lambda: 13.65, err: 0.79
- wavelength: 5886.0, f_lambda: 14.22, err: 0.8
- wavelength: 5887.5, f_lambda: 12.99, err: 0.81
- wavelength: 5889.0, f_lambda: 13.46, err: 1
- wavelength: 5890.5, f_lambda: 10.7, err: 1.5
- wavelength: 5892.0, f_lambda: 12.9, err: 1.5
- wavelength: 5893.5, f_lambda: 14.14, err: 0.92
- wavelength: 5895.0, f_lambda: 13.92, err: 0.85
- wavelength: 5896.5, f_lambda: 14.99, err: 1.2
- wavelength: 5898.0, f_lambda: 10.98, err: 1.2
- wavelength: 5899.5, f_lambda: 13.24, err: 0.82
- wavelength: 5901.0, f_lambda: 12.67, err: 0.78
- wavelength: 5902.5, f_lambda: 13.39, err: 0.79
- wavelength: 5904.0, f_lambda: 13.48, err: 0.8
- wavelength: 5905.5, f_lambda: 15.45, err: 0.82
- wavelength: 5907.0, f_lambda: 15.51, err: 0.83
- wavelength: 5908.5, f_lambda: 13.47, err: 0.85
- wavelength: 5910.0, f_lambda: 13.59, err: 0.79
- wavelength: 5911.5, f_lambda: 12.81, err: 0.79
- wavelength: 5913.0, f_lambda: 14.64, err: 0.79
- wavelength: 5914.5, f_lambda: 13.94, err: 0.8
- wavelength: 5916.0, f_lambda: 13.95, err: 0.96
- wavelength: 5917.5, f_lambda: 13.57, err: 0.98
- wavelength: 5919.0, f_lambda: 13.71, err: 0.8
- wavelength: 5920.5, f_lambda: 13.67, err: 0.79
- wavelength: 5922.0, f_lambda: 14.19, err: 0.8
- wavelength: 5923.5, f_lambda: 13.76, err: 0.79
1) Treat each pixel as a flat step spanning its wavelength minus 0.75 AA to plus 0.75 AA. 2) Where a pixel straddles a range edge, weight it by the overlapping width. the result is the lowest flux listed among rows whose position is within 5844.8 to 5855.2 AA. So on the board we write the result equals 13.61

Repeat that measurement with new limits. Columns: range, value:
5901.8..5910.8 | 13.39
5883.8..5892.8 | 10.7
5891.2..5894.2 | 12.9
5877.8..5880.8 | 14.11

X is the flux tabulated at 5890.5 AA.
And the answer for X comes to 10.7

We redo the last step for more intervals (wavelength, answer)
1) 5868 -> 12.58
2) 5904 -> 13.48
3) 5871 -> 13.83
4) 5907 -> 15.51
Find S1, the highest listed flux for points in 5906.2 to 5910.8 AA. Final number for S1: 15.51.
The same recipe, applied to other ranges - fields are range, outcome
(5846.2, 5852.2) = 16.45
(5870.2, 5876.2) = 13.89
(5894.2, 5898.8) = 14.99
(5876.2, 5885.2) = 14.42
